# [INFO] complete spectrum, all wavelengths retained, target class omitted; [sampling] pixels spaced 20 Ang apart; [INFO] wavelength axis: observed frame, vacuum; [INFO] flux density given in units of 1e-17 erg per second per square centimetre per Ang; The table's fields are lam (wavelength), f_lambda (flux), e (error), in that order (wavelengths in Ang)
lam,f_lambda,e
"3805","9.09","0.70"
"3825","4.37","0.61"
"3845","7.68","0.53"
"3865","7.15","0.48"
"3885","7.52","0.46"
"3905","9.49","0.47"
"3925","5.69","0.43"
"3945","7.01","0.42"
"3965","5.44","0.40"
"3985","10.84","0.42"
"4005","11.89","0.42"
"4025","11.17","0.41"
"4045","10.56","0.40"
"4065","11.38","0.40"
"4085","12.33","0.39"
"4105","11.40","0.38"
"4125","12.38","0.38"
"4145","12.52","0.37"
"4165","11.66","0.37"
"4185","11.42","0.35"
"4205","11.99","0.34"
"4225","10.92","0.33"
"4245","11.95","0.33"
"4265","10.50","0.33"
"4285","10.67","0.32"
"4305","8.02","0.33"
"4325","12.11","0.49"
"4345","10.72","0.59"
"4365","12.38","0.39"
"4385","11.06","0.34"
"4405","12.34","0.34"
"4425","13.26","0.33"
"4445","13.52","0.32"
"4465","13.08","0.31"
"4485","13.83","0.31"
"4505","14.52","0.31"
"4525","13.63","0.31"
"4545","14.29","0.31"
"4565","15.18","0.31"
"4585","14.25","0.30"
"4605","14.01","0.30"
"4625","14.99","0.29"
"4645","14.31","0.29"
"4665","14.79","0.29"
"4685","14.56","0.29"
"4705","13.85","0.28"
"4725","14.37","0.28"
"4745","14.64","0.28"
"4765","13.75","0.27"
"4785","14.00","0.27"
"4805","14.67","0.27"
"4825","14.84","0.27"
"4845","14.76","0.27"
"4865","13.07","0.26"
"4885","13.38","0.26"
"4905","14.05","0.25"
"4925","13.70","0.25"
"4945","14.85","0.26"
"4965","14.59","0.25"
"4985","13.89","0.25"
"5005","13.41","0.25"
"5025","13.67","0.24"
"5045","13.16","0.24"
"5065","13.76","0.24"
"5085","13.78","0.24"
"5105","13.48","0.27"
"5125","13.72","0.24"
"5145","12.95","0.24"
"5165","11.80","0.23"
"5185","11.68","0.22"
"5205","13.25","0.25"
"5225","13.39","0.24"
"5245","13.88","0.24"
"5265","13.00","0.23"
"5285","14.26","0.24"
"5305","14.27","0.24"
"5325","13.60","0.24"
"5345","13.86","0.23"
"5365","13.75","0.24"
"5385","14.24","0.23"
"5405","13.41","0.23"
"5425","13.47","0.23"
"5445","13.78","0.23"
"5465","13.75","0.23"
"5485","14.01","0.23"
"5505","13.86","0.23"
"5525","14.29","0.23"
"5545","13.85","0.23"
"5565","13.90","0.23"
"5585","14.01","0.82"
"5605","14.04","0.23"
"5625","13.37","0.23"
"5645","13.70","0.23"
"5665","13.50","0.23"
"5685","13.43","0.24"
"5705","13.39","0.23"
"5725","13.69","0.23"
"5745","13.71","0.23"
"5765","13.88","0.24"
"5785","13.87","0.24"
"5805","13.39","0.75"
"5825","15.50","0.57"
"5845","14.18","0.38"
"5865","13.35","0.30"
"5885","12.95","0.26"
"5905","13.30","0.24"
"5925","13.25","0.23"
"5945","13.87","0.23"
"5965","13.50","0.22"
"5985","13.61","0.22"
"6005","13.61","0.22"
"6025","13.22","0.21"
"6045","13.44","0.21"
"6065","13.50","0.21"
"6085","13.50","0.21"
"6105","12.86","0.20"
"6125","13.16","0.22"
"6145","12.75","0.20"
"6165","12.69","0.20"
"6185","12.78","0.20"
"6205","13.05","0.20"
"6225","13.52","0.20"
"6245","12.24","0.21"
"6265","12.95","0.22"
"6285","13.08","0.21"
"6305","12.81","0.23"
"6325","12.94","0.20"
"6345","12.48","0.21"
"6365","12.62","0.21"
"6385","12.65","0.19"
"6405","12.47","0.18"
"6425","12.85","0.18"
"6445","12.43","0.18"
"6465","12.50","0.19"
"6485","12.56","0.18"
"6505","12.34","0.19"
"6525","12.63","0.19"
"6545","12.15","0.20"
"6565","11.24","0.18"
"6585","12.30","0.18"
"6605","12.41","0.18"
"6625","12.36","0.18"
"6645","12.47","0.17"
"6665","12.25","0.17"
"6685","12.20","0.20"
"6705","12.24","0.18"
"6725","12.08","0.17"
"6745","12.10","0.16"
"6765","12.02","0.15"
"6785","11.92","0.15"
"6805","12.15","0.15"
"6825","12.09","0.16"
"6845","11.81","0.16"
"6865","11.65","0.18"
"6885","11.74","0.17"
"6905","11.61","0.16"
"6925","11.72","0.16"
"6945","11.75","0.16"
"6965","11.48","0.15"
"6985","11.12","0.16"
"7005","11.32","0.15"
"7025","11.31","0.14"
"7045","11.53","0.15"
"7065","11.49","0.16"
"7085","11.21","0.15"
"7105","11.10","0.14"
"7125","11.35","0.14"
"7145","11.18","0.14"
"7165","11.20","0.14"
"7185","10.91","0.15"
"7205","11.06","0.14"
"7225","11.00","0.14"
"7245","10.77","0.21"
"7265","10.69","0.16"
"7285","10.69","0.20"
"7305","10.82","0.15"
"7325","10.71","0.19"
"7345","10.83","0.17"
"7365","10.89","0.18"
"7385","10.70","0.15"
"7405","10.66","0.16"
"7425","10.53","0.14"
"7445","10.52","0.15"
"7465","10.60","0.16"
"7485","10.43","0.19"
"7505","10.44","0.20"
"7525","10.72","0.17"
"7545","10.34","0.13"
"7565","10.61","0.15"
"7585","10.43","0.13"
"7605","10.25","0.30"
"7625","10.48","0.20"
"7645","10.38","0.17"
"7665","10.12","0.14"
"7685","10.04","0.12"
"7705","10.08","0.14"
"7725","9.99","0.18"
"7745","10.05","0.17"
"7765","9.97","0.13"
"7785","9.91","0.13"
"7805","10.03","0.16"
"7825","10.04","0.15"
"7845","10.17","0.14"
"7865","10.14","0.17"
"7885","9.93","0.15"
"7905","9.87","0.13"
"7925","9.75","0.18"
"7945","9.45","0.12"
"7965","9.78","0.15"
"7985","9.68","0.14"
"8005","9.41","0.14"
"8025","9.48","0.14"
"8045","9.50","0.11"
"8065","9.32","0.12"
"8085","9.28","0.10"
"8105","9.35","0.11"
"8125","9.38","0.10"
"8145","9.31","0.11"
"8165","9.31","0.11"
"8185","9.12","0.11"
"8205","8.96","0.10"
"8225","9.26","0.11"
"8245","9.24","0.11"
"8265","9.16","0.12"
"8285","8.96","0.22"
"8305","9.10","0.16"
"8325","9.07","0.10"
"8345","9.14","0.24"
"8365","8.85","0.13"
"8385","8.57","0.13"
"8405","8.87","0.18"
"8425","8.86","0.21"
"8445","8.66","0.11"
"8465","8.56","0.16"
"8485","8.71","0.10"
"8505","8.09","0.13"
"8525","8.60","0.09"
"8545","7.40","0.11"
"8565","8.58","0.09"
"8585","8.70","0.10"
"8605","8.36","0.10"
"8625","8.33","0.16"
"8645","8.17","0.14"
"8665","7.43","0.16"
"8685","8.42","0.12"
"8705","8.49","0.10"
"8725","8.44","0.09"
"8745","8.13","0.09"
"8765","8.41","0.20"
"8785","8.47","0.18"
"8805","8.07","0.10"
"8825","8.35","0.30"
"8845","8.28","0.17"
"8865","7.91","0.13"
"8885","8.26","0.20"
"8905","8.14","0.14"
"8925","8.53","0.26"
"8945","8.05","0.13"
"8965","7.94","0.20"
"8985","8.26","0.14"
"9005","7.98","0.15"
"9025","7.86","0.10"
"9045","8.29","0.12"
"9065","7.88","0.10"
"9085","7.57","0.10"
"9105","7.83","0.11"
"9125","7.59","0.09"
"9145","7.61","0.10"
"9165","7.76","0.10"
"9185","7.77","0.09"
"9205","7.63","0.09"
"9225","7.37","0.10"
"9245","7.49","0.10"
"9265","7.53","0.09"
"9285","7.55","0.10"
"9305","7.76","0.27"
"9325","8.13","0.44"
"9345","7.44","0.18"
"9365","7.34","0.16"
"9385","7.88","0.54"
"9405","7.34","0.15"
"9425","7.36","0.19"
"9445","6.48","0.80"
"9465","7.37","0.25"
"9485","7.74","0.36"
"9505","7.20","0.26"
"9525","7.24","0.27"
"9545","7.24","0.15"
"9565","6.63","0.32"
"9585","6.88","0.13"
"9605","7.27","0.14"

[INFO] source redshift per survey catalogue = 0.00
